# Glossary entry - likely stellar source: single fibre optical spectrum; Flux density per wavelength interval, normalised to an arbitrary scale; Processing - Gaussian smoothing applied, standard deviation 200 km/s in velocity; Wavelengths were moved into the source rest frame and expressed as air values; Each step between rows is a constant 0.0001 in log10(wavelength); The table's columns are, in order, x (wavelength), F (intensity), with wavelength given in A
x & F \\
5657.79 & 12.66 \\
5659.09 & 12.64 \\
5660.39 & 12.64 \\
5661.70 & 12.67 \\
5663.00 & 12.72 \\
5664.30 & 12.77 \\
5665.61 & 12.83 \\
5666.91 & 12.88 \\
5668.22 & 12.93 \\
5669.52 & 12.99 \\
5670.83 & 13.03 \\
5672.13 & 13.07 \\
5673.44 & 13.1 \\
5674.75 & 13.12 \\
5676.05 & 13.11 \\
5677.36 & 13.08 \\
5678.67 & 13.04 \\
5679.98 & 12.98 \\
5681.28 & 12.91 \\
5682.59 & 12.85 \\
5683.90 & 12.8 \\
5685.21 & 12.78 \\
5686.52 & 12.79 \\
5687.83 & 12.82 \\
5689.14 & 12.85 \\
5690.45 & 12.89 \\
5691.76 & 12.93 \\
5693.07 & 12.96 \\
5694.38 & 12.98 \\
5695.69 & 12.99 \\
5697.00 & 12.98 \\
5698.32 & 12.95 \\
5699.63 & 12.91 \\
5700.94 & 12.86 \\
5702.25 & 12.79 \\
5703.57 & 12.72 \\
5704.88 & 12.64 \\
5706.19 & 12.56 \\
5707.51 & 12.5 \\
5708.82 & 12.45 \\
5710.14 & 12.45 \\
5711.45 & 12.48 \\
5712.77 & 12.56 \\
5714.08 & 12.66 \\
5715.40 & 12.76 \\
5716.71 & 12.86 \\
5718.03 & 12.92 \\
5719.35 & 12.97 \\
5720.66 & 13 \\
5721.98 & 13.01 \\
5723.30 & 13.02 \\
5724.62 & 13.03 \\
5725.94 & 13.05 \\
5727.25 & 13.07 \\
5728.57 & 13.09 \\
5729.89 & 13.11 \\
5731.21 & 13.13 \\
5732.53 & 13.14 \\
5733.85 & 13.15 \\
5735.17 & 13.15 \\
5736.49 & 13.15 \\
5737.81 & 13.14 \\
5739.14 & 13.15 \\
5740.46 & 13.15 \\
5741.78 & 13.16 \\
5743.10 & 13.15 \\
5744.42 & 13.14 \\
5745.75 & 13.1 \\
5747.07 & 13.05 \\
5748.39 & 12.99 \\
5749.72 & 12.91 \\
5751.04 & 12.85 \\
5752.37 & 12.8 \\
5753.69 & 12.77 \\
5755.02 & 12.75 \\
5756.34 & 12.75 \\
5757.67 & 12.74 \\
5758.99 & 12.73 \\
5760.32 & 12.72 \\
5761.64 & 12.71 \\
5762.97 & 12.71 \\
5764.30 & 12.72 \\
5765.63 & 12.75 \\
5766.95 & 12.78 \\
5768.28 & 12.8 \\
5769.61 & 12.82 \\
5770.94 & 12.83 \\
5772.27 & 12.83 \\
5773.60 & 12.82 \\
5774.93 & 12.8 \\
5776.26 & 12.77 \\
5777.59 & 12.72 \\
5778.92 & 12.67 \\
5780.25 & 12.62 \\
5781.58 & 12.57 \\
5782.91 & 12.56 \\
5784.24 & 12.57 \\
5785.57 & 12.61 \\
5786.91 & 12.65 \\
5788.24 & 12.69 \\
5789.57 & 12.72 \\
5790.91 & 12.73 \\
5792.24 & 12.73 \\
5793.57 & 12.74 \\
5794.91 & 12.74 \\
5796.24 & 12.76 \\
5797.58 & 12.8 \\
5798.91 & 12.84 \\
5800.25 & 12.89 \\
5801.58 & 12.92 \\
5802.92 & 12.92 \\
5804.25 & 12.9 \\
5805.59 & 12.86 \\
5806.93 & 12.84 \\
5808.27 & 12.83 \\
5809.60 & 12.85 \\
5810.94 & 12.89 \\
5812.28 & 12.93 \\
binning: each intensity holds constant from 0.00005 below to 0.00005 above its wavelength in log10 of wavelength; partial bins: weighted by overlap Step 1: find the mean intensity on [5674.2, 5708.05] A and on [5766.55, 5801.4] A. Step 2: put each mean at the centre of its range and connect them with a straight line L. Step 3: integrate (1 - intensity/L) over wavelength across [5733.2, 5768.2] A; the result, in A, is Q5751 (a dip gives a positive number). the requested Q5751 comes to -0.4 A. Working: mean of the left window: 12.9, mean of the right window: 12.7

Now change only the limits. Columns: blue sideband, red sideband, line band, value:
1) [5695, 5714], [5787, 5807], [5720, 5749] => -0.8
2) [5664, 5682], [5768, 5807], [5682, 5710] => 0.3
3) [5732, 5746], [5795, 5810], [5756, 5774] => 0.4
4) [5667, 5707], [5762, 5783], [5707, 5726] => 0.1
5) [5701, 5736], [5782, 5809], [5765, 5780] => 0.0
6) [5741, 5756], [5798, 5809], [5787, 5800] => 0.1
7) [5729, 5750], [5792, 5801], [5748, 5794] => 0.7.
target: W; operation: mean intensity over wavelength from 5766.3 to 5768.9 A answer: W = 12.8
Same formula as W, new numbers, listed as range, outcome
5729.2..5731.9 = 13.1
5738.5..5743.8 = 13.2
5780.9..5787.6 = 12.6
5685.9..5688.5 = 12.8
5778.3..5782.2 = 12.6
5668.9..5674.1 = 13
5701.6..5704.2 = 12.7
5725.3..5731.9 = 13.1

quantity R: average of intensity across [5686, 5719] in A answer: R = 12.8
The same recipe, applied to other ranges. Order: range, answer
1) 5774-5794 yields 12.7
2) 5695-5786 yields 12.9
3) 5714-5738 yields 13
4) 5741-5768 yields 12.9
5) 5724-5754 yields 13.1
